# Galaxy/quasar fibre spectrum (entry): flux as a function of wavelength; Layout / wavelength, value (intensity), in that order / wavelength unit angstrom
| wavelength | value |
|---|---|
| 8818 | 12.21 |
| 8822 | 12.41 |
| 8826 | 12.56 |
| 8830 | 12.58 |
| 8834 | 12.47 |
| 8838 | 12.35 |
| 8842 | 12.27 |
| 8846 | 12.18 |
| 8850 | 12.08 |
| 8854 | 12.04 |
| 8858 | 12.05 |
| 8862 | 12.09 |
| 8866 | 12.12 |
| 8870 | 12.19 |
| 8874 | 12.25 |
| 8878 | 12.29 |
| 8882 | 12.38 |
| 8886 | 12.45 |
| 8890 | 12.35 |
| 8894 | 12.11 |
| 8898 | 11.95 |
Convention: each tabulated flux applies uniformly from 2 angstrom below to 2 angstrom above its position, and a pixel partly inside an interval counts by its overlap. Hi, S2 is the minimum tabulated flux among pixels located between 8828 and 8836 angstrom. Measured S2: 12.47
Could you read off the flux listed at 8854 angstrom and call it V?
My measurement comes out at 12.04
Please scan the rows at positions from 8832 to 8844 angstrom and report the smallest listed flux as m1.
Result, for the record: 12.27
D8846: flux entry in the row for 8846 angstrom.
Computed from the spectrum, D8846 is 12.18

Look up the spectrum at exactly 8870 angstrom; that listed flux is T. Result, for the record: 12.19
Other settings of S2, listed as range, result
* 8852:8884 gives 12.04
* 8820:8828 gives 12.41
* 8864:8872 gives 12.12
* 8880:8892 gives 12.35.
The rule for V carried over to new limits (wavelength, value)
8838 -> 12.35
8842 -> 12.27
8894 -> 12.11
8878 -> 12.29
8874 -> 12.25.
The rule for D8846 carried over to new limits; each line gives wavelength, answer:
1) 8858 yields 12.05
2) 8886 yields 12.45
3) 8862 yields 12.09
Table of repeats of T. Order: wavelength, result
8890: 12.35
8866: 12.12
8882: 12.38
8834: 12.47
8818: 12.21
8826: 12.56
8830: 12.58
